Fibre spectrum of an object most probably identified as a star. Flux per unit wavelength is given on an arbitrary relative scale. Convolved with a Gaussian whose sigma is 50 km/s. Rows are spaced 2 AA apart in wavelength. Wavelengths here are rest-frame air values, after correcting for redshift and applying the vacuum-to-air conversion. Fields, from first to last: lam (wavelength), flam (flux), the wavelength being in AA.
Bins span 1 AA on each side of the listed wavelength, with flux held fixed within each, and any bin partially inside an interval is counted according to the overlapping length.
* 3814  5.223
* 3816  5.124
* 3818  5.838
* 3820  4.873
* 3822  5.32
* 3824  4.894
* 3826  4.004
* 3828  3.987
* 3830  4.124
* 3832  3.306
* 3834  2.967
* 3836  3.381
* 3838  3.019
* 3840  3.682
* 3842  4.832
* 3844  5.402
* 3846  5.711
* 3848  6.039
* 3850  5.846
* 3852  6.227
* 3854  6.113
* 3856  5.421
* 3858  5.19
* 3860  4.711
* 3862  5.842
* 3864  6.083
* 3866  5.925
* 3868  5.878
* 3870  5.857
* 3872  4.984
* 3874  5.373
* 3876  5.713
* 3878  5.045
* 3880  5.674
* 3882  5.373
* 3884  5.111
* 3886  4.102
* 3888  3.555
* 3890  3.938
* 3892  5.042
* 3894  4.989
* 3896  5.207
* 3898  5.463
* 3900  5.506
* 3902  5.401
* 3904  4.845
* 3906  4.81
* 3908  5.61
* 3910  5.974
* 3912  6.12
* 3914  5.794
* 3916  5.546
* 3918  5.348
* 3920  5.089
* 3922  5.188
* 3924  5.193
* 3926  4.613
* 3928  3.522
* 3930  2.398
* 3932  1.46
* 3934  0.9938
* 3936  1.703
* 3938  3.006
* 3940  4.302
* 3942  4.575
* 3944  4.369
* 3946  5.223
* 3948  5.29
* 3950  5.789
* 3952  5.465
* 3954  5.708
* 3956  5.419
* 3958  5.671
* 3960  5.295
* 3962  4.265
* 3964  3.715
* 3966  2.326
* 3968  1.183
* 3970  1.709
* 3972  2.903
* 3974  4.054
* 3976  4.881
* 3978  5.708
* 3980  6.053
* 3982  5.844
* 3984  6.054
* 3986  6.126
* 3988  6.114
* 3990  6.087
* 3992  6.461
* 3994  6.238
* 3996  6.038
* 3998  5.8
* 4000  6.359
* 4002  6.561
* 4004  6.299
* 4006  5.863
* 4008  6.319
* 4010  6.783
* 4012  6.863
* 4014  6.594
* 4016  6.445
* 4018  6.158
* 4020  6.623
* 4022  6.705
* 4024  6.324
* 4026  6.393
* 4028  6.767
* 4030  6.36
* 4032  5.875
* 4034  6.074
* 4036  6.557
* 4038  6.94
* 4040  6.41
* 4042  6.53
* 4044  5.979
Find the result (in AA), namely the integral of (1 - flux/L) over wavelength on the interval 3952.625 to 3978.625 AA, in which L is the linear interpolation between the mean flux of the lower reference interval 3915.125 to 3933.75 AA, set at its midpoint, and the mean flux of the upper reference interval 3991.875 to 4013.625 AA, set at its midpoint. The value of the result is 5.9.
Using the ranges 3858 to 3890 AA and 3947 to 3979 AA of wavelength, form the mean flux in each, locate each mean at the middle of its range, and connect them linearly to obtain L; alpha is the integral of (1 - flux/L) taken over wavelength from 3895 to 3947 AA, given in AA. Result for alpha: 3.0 AA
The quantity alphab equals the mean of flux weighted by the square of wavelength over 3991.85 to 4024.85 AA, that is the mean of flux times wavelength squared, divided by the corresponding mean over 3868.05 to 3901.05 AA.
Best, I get 1.34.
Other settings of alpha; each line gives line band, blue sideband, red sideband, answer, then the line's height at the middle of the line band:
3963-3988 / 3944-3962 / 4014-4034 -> 6.3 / 5.68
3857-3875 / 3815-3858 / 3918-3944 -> -4.6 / 4.41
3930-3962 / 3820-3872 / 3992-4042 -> 8.8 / 5.79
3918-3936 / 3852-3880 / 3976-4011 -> 7.0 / 5.84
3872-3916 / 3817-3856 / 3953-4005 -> -2.6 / 4.88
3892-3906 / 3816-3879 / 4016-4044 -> 0.6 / 5.42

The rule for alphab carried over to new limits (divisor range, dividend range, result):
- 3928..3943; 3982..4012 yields 2.39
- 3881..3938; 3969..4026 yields 1.35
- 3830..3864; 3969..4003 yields 1.21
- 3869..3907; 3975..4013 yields 1.28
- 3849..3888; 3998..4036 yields 1.27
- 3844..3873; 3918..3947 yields 0.68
